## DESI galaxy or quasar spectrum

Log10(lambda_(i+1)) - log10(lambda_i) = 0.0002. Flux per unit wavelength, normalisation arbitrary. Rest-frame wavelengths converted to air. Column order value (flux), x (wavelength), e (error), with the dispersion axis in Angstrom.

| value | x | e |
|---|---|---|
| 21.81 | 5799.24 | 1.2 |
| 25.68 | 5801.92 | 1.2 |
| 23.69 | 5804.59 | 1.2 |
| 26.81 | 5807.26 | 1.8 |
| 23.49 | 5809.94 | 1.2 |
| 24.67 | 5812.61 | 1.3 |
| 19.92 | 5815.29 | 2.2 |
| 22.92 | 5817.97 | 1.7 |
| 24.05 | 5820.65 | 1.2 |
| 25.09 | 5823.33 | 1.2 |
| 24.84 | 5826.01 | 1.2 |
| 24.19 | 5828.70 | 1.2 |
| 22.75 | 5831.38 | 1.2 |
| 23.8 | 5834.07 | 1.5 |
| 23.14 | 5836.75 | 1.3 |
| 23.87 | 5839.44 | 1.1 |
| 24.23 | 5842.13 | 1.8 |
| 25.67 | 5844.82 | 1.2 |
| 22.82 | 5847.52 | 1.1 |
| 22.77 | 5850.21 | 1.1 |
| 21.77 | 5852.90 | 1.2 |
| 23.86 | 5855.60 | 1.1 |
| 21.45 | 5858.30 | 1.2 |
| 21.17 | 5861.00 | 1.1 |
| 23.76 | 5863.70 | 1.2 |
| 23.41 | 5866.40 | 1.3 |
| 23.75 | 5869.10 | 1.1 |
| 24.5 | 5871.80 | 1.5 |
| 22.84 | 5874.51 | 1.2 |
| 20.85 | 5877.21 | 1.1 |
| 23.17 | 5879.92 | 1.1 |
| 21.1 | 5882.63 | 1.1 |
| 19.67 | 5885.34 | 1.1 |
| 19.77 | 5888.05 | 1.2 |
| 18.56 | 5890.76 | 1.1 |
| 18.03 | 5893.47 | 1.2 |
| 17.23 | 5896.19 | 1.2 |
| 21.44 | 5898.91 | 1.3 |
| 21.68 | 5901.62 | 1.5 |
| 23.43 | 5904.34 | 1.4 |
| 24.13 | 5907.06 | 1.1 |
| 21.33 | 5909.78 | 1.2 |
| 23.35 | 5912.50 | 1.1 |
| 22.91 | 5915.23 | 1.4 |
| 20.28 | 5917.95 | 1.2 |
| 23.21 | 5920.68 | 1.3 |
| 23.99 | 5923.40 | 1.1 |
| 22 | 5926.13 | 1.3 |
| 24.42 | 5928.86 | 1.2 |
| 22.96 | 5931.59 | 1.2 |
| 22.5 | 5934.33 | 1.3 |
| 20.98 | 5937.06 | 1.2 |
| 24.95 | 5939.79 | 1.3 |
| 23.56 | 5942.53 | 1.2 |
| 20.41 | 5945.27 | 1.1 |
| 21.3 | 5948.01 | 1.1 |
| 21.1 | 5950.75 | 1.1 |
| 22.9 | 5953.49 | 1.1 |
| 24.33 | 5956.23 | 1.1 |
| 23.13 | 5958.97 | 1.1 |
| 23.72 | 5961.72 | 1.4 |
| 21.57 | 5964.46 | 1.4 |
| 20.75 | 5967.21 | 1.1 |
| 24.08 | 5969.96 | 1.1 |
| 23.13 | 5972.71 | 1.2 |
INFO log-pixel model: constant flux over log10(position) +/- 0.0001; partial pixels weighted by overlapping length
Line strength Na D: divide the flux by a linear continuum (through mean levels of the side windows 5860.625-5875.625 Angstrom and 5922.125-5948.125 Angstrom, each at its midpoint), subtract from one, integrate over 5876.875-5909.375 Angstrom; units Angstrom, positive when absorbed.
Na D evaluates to 3.3 Angstrom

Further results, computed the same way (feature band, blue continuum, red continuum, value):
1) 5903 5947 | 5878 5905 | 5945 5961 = -2.72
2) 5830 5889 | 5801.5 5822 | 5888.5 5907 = -2.32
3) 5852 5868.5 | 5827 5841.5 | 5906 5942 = 0.53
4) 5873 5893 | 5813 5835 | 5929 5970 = 1.99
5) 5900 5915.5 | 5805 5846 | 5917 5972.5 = 0.18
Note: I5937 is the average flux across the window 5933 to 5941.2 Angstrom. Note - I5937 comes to 22.8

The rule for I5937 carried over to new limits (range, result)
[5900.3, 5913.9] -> 22.8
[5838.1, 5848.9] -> 24.1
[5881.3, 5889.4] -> 20.2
